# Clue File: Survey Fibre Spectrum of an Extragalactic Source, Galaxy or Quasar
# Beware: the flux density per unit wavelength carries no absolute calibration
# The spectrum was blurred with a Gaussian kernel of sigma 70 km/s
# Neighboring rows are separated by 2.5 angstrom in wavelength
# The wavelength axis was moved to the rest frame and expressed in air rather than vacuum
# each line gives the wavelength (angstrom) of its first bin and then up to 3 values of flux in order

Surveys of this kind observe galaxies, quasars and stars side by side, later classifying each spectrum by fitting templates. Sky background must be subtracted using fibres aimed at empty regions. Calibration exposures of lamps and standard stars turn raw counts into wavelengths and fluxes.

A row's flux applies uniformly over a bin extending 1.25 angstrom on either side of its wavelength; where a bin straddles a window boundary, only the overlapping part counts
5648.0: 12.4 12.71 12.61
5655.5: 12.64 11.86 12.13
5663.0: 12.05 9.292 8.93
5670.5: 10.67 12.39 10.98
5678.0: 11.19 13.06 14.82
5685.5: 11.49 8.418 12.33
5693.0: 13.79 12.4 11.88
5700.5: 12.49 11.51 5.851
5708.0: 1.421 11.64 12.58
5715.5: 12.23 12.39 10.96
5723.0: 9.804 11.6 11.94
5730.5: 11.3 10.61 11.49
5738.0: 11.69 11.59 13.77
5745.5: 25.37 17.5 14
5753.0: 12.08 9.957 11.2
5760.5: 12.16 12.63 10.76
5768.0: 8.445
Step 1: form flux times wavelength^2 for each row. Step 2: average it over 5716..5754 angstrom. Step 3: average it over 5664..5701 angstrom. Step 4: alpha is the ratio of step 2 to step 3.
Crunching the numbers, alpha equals 1.15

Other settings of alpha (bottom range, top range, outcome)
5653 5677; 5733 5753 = 1.33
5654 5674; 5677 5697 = 1.09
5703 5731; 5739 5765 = 1.38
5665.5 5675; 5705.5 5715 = 0.82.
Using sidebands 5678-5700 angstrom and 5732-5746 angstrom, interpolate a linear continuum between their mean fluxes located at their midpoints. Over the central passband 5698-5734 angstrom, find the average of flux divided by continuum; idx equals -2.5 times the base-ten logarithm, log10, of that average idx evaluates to 0.23 mag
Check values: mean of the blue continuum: 12.2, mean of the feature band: 10.5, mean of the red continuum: 13.5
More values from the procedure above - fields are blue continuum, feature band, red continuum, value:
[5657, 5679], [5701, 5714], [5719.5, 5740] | 0.26 mag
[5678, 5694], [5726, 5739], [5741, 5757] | 0.25 mag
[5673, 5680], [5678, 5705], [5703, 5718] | -0.14 mag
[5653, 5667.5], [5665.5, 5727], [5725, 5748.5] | 0.14 mag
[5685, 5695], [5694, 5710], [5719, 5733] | 0.21 mag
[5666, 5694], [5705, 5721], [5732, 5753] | 0.33 mag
